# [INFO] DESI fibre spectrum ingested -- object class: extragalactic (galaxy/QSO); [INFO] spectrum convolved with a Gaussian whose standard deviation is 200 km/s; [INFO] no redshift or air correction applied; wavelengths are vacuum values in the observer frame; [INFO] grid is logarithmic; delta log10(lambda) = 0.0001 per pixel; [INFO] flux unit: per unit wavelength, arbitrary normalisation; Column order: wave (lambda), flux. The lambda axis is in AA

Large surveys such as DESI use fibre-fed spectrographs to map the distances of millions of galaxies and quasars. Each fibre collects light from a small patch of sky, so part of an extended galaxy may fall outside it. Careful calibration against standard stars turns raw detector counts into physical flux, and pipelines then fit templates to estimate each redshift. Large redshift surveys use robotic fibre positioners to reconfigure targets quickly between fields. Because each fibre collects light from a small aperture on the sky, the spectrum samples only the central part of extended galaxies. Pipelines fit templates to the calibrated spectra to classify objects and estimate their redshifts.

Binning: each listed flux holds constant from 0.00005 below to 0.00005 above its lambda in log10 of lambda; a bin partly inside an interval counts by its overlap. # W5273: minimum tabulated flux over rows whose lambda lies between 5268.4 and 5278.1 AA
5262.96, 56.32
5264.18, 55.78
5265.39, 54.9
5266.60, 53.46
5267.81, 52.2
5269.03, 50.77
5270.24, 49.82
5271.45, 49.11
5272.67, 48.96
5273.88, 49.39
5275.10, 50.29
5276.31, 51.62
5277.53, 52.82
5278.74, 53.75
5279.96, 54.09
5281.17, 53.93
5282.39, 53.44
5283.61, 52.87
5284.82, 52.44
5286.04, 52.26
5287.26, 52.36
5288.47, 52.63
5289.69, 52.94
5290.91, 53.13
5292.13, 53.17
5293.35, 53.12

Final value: 48.96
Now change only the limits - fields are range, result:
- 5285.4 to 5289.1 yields 52.26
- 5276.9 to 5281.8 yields 52.82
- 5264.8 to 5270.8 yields 49.82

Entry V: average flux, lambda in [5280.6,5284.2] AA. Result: 53.3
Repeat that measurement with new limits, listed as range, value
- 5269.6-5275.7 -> 49.5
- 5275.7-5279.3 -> 52.8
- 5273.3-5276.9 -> 50.4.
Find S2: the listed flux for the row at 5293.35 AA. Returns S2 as 53.12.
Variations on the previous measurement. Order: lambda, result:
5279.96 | 54.09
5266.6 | 53.46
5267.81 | 52.2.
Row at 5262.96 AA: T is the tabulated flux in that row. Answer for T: 56.32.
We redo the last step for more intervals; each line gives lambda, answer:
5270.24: 49.82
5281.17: 53.93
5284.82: 52.44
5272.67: 48.96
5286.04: 52.26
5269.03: 50.77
